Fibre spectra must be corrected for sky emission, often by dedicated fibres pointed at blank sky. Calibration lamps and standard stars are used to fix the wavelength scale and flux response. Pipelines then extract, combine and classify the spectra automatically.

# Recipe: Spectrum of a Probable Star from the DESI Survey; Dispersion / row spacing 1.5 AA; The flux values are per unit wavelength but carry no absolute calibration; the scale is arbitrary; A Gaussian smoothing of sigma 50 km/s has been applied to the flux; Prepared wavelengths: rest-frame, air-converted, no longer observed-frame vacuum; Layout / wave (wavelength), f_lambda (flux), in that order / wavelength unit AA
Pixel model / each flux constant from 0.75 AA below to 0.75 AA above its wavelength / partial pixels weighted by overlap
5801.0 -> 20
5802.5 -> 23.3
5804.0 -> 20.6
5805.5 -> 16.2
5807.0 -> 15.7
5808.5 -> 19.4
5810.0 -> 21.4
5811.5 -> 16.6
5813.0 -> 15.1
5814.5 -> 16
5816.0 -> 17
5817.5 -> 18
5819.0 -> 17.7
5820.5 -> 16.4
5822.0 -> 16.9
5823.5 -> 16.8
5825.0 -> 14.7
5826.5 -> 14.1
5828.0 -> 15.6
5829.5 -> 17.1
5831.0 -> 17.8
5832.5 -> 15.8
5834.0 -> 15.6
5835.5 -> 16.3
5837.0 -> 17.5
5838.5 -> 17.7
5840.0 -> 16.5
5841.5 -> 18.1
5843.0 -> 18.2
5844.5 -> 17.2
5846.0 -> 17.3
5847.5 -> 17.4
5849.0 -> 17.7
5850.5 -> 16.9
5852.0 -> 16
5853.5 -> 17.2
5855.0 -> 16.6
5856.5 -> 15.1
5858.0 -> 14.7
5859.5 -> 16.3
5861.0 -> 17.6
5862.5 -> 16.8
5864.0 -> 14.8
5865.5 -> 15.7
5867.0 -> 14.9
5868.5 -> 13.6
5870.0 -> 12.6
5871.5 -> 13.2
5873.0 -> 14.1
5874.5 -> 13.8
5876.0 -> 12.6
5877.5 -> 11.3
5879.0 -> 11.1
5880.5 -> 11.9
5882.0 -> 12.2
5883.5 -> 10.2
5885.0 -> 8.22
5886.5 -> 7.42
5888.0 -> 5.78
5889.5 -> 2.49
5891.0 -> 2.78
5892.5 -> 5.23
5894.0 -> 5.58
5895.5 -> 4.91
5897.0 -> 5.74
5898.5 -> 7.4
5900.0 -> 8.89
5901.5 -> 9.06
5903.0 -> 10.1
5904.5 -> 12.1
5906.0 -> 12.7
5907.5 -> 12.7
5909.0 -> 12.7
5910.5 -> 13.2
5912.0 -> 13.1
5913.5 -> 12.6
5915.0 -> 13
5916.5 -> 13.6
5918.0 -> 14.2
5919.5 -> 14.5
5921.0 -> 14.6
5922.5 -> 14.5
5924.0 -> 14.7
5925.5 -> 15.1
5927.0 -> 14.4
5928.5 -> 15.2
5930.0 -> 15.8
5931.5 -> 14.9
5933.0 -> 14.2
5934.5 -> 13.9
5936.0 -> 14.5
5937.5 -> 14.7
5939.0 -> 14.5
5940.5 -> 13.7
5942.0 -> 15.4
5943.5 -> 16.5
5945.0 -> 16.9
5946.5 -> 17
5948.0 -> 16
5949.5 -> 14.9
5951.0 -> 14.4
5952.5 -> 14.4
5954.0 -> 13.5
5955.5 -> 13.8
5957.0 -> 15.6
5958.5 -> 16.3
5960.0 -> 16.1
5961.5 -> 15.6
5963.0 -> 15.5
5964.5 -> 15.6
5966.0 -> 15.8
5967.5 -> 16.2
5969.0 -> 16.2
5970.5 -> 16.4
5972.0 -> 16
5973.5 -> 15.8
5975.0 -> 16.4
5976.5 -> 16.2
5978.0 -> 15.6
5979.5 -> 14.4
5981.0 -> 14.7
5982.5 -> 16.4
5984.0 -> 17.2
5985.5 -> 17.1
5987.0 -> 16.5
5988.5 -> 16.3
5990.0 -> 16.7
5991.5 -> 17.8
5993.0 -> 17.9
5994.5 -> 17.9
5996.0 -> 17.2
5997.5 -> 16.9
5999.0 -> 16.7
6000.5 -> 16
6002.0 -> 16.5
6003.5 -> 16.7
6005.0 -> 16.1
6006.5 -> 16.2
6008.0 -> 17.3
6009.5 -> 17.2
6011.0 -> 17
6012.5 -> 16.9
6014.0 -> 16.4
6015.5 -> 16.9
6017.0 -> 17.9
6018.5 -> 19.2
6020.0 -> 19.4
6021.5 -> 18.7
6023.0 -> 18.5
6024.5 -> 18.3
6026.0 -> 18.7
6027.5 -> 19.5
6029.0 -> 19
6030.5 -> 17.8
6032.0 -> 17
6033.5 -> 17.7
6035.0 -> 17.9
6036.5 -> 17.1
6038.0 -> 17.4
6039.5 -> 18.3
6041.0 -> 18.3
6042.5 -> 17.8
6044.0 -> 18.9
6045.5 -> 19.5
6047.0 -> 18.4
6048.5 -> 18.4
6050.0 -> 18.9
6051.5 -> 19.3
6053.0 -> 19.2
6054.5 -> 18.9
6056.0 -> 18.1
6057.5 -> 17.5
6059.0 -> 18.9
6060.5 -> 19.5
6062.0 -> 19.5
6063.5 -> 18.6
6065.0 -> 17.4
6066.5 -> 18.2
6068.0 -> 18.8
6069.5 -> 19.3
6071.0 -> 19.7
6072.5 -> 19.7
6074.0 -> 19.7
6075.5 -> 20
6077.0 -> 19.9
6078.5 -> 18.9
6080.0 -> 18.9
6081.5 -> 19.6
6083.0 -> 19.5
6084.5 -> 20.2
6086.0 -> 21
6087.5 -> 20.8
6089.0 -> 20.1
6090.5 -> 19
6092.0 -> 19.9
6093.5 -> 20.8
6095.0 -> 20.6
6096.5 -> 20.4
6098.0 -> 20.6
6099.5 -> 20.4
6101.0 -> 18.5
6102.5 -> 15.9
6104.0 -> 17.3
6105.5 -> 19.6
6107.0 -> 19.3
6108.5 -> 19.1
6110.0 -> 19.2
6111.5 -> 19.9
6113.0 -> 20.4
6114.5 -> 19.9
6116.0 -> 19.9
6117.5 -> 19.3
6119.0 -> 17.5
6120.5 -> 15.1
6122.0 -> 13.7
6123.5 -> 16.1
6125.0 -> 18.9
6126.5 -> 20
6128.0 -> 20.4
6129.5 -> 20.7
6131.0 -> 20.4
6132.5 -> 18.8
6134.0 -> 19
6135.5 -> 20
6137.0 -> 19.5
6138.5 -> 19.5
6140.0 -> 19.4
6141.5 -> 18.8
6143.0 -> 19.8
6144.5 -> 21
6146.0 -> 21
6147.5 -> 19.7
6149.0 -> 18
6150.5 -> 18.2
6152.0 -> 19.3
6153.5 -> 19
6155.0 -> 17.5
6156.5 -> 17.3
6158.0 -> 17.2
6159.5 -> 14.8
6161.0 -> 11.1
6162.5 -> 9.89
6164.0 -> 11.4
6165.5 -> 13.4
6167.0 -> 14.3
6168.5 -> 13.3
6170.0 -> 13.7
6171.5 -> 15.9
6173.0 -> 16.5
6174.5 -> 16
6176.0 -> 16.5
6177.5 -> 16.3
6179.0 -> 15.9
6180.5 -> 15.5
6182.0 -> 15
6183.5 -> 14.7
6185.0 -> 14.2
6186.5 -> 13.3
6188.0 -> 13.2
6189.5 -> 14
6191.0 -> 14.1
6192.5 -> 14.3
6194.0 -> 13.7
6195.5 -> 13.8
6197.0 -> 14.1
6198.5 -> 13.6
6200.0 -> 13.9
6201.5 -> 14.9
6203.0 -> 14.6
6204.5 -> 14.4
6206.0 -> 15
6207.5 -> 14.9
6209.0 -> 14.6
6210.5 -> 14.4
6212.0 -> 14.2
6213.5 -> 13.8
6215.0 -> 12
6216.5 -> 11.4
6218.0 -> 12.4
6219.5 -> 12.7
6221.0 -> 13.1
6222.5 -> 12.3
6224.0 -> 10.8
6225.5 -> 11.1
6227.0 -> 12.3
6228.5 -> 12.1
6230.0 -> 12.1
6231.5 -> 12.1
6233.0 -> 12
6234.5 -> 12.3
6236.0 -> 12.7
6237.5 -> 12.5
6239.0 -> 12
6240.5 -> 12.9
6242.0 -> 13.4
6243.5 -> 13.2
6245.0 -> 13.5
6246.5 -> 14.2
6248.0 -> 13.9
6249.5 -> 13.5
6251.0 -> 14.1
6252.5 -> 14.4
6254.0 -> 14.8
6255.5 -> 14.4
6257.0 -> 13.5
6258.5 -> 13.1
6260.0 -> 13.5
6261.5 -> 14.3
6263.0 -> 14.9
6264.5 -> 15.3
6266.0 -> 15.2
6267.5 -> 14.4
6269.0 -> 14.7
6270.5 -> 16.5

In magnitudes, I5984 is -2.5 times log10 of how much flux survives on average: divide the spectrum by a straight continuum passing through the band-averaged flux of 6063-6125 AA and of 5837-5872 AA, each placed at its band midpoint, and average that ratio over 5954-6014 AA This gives 0.09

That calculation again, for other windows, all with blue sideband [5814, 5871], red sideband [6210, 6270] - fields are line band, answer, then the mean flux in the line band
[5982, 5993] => -0.116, 16.9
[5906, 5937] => 0.124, 14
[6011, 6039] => -0.202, 18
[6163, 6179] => -0.071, 14.7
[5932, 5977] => 0.006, 15.4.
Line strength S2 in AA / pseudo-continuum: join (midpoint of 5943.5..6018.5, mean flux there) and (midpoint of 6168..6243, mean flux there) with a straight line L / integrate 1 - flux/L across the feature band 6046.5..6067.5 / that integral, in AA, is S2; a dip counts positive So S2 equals -4.4 AA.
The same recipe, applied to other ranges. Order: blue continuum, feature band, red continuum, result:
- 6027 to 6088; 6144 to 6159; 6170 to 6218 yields -2.76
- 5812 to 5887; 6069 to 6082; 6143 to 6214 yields -3.61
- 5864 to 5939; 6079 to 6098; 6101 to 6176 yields -4.23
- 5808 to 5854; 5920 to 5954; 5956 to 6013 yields 3.25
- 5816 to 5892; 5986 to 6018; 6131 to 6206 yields -3.57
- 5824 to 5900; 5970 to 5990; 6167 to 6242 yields -3.89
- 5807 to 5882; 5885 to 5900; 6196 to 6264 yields 9.63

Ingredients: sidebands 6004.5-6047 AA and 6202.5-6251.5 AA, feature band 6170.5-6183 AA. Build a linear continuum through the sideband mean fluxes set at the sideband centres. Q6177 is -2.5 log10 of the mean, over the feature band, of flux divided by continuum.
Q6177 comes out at -0.12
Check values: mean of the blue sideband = 17.9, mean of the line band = 15.9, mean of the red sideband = 13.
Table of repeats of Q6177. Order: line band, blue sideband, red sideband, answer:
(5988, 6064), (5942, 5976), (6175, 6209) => -0.17 mag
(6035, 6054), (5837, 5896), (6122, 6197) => -0.21 mag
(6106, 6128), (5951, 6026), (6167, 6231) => -0.23 mag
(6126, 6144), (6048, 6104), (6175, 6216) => -0.17 mag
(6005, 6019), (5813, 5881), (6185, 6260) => -0.16 mag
